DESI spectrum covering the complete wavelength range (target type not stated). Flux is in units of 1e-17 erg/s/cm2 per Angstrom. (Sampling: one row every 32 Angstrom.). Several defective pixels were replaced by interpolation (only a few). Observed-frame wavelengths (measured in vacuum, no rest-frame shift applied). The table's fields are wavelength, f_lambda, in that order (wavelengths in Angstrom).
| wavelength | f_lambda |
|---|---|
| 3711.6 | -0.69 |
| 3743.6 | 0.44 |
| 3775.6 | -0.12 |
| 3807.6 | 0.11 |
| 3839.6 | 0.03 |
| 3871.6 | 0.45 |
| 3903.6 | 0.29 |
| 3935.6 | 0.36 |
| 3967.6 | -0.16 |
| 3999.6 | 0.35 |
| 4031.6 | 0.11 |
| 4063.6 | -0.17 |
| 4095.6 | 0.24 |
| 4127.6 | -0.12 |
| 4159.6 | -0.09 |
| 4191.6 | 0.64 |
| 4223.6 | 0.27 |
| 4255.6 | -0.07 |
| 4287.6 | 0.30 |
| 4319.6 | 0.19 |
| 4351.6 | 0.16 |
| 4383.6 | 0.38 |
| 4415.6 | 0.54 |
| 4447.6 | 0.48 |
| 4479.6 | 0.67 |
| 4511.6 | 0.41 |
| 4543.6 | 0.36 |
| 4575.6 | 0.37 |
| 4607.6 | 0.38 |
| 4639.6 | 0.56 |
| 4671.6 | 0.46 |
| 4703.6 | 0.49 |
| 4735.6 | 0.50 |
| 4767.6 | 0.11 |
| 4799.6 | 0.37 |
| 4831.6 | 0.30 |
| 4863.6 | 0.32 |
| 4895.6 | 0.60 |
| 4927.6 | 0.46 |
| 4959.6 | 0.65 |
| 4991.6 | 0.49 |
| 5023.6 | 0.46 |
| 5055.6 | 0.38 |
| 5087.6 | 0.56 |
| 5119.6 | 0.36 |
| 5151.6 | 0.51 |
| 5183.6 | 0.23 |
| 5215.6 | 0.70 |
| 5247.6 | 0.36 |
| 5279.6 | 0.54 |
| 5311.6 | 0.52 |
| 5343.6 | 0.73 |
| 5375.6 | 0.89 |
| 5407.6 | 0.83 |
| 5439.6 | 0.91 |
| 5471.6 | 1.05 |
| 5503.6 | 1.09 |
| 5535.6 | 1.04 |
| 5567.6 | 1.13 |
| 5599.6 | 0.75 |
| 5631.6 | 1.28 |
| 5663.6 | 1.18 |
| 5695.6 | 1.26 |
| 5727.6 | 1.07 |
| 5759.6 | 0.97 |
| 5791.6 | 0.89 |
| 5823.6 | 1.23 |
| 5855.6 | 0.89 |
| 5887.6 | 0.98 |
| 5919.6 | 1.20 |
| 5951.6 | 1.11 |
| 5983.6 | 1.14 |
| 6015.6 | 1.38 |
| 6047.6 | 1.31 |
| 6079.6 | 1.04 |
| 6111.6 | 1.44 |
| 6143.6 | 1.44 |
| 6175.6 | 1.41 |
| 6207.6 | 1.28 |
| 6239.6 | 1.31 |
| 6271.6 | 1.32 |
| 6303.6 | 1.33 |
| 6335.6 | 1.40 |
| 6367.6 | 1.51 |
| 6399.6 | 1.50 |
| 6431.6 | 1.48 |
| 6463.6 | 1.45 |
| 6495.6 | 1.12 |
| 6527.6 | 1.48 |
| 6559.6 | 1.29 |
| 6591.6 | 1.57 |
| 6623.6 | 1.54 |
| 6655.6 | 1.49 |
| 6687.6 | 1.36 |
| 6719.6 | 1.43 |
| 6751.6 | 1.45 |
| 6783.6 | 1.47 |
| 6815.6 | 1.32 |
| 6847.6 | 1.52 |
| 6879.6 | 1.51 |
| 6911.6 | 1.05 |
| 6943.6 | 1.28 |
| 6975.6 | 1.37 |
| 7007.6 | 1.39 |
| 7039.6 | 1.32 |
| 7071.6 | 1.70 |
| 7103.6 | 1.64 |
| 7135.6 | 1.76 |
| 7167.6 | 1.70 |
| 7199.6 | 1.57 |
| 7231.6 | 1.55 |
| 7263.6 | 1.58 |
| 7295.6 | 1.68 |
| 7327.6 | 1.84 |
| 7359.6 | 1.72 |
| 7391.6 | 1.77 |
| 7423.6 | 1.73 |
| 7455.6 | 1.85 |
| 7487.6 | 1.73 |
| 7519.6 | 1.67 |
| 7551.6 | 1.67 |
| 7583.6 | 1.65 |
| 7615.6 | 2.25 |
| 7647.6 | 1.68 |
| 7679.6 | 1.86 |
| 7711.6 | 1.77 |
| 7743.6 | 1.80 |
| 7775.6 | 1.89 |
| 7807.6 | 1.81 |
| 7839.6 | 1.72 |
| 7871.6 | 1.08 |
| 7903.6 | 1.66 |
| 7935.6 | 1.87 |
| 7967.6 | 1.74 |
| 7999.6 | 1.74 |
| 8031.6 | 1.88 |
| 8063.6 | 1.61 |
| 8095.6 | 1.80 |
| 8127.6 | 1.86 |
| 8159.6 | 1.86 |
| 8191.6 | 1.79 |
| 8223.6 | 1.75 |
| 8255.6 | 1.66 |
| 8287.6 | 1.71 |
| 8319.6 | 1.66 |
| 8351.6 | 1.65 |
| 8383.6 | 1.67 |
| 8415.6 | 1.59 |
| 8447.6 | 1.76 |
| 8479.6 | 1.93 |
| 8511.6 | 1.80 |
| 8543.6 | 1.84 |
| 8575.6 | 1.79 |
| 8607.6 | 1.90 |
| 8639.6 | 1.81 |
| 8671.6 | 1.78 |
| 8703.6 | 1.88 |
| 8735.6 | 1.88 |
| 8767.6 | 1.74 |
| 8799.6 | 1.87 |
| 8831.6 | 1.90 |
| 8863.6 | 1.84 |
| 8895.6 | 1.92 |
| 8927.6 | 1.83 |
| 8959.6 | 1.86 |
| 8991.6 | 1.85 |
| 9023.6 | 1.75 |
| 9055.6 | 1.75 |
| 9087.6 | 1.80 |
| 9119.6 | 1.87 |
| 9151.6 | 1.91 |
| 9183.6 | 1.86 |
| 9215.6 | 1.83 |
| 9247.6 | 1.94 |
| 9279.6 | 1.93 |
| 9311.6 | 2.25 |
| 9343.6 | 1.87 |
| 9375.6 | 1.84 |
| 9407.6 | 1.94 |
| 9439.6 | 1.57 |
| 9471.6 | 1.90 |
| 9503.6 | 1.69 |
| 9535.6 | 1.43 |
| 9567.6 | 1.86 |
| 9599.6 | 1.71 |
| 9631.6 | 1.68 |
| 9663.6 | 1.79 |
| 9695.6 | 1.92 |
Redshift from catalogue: 0.335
